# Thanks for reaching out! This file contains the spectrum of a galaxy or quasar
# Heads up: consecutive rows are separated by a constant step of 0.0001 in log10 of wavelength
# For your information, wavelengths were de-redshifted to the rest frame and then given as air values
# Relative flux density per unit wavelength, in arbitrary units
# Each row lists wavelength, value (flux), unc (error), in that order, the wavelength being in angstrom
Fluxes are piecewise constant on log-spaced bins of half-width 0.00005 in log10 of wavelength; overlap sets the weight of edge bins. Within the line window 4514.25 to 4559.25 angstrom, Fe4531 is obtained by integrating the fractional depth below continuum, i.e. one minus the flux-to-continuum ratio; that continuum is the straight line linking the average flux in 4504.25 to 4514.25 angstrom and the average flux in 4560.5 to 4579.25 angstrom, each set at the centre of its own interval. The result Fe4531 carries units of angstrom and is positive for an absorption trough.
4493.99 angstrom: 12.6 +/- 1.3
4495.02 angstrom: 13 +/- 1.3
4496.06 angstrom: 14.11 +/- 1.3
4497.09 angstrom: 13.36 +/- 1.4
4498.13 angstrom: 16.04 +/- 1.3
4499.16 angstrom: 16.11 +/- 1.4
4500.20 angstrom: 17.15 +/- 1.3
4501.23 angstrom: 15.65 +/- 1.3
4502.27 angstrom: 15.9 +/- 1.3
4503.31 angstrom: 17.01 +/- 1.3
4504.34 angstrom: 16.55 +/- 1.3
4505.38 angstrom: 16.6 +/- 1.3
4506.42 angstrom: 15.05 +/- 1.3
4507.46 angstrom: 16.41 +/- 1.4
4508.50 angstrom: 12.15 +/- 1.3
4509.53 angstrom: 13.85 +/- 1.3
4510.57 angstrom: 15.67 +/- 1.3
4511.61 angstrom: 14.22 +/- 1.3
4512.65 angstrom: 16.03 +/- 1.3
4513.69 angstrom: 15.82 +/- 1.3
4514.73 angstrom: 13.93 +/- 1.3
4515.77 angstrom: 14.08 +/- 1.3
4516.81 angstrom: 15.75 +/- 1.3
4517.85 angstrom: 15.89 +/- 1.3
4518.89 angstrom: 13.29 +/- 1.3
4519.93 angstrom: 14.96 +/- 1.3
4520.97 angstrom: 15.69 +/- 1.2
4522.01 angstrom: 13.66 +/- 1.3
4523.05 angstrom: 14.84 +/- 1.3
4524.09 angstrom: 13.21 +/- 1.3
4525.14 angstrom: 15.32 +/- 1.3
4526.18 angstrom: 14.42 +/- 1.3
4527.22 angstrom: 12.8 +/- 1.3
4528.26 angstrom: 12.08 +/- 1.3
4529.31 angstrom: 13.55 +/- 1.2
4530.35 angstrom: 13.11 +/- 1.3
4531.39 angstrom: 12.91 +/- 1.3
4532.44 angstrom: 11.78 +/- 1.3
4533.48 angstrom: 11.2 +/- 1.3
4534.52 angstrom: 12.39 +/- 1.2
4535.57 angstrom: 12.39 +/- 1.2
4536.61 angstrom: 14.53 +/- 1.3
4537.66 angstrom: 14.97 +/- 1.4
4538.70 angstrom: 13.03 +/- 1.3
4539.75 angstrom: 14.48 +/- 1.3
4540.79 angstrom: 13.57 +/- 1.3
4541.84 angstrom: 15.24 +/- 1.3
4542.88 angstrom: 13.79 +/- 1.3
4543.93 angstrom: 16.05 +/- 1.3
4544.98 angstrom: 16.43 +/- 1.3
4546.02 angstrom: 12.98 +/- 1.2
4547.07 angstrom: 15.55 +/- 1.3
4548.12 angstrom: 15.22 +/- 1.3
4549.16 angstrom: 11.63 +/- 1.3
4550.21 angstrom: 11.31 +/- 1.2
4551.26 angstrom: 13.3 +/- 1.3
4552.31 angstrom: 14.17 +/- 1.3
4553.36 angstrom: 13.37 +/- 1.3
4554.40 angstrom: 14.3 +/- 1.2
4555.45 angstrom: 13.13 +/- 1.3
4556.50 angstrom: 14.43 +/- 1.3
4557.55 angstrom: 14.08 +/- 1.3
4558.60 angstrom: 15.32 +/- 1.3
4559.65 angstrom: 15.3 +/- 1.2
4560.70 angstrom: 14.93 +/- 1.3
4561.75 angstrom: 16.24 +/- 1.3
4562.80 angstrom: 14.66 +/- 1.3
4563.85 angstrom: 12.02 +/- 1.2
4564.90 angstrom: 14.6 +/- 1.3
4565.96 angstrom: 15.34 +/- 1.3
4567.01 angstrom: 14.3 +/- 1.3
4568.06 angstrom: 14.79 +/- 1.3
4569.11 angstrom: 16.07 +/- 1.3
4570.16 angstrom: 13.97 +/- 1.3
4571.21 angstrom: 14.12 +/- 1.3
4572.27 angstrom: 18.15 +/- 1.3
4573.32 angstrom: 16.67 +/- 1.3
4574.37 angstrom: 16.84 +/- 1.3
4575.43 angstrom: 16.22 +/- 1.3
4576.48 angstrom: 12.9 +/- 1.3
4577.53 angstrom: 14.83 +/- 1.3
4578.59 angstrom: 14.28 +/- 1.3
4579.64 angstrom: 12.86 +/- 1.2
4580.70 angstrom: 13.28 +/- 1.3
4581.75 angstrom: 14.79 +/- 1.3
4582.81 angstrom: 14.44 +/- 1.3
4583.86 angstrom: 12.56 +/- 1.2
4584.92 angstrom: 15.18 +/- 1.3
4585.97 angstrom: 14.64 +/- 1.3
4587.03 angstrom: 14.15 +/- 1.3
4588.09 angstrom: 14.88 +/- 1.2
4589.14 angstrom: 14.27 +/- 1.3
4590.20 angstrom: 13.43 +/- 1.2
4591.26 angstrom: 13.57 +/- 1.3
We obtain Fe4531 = 3.6 angstrom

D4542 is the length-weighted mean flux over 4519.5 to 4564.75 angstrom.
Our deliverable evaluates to 13.9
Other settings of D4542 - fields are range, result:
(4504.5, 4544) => 14.2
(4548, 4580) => 14.5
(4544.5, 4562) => 14.2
